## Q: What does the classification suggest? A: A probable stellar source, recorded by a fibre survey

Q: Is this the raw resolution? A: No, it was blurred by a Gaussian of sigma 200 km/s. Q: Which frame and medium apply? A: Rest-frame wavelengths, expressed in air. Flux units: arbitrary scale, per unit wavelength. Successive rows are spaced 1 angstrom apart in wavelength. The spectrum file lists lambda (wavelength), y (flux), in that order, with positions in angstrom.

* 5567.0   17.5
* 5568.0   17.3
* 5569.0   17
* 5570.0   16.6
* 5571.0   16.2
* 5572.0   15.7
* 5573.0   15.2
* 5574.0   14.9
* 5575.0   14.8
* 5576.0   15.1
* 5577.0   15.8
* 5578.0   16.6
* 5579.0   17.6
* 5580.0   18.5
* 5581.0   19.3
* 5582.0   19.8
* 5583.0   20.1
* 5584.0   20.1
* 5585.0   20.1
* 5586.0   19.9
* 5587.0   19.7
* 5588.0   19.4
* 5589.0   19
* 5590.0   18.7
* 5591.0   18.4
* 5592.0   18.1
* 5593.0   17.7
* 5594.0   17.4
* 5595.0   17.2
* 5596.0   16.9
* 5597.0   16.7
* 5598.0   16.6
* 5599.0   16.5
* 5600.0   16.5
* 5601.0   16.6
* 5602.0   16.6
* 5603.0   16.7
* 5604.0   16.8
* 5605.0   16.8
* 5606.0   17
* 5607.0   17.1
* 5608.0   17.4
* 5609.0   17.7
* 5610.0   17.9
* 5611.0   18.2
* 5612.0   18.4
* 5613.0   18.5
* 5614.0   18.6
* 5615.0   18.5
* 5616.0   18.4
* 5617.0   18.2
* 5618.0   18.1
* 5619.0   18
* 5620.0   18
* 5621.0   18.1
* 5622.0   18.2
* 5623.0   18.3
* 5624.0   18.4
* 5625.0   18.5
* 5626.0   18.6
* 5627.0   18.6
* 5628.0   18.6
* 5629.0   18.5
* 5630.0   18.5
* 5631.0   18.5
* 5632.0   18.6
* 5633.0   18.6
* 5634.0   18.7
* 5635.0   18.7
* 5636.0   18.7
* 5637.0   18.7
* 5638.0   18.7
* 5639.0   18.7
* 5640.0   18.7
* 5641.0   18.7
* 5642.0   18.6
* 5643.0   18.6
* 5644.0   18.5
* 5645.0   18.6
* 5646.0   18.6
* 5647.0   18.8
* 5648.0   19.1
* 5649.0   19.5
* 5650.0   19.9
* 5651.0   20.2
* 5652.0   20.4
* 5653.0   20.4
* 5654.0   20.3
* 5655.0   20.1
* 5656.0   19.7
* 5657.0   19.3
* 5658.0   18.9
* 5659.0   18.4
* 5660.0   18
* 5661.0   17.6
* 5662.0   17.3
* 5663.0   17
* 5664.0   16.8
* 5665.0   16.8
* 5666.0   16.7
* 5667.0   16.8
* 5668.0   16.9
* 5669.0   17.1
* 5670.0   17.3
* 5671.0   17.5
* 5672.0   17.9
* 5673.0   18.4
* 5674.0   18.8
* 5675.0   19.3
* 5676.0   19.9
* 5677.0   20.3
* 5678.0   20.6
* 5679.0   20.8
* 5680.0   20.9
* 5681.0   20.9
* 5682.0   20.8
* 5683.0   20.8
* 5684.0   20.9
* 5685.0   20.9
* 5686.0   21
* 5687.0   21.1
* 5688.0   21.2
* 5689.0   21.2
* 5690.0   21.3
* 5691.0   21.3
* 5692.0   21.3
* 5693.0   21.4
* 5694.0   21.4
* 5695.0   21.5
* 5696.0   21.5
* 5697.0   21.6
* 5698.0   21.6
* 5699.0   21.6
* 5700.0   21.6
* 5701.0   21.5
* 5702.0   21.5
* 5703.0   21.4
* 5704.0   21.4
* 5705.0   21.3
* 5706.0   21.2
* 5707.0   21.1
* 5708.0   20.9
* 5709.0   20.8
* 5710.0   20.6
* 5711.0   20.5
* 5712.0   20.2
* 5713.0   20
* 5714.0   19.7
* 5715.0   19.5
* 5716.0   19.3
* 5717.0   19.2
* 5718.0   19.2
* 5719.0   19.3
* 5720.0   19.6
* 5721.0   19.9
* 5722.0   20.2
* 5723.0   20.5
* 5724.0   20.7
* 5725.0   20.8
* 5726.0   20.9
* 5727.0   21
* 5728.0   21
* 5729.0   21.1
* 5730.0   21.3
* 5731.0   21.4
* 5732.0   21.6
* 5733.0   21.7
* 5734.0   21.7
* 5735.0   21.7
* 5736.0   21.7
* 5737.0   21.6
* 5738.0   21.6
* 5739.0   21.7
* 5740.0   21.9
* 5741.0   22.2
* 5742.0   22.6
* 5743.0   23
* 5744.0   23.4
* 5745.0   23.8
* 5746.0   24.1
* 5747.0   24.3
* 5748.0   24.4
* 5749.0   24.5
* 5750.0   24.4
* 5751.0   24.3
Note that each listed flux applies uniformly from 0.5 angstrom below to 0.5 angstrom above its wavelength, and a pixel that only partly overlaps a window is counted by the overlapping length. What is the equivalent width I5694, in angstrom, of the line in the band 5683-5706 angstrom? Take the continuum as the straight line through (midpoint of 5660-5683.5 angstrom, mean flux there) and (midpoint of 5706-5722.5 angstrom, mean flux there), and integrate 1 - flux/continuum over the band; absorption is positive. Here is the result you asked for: -2.3 angstrom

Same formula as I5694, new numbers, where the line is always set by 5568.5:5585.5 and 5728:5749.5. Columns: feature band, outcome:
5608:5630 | 0.37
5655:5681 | 2.22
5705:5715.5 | 0.49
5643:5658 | 0.10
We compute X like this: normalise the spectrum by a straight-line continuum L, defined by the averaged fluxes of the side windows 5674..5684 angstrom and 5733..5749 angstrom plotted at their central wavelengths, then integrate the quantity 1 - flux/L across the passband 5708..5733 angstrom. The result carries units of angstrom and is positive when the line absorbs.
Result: 1.8 angstrom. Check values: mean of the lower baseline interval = 20.4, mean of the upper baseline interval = 22.7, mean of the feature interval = 20.4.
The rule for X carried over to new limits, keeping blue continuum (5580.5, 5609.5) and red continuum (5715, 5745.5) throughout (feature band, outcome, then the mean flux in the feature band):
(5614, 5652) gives 0.4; 18.7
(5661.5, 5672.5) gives 1.4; 17.1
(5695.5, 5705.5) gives -0.5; 21.5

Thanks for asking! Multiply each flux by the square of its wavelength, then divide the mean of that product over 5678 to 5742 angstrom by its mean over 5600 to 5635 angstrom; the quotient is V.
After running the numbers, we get 1.2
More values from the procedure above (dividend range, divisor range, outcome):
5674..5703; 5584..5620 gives 1.21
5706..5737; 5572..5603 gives 1.23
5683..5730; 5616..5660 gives 1.13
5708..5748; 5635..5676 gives 1.17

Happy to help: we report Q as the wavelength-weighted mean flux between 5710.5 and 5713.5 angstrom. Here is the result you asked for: 20.2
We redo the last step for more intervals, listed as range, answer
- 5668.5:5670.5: 17.2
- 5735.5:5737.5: 21.6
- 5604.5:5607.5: 17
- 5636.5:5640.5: 18.7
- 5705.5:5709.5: 21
